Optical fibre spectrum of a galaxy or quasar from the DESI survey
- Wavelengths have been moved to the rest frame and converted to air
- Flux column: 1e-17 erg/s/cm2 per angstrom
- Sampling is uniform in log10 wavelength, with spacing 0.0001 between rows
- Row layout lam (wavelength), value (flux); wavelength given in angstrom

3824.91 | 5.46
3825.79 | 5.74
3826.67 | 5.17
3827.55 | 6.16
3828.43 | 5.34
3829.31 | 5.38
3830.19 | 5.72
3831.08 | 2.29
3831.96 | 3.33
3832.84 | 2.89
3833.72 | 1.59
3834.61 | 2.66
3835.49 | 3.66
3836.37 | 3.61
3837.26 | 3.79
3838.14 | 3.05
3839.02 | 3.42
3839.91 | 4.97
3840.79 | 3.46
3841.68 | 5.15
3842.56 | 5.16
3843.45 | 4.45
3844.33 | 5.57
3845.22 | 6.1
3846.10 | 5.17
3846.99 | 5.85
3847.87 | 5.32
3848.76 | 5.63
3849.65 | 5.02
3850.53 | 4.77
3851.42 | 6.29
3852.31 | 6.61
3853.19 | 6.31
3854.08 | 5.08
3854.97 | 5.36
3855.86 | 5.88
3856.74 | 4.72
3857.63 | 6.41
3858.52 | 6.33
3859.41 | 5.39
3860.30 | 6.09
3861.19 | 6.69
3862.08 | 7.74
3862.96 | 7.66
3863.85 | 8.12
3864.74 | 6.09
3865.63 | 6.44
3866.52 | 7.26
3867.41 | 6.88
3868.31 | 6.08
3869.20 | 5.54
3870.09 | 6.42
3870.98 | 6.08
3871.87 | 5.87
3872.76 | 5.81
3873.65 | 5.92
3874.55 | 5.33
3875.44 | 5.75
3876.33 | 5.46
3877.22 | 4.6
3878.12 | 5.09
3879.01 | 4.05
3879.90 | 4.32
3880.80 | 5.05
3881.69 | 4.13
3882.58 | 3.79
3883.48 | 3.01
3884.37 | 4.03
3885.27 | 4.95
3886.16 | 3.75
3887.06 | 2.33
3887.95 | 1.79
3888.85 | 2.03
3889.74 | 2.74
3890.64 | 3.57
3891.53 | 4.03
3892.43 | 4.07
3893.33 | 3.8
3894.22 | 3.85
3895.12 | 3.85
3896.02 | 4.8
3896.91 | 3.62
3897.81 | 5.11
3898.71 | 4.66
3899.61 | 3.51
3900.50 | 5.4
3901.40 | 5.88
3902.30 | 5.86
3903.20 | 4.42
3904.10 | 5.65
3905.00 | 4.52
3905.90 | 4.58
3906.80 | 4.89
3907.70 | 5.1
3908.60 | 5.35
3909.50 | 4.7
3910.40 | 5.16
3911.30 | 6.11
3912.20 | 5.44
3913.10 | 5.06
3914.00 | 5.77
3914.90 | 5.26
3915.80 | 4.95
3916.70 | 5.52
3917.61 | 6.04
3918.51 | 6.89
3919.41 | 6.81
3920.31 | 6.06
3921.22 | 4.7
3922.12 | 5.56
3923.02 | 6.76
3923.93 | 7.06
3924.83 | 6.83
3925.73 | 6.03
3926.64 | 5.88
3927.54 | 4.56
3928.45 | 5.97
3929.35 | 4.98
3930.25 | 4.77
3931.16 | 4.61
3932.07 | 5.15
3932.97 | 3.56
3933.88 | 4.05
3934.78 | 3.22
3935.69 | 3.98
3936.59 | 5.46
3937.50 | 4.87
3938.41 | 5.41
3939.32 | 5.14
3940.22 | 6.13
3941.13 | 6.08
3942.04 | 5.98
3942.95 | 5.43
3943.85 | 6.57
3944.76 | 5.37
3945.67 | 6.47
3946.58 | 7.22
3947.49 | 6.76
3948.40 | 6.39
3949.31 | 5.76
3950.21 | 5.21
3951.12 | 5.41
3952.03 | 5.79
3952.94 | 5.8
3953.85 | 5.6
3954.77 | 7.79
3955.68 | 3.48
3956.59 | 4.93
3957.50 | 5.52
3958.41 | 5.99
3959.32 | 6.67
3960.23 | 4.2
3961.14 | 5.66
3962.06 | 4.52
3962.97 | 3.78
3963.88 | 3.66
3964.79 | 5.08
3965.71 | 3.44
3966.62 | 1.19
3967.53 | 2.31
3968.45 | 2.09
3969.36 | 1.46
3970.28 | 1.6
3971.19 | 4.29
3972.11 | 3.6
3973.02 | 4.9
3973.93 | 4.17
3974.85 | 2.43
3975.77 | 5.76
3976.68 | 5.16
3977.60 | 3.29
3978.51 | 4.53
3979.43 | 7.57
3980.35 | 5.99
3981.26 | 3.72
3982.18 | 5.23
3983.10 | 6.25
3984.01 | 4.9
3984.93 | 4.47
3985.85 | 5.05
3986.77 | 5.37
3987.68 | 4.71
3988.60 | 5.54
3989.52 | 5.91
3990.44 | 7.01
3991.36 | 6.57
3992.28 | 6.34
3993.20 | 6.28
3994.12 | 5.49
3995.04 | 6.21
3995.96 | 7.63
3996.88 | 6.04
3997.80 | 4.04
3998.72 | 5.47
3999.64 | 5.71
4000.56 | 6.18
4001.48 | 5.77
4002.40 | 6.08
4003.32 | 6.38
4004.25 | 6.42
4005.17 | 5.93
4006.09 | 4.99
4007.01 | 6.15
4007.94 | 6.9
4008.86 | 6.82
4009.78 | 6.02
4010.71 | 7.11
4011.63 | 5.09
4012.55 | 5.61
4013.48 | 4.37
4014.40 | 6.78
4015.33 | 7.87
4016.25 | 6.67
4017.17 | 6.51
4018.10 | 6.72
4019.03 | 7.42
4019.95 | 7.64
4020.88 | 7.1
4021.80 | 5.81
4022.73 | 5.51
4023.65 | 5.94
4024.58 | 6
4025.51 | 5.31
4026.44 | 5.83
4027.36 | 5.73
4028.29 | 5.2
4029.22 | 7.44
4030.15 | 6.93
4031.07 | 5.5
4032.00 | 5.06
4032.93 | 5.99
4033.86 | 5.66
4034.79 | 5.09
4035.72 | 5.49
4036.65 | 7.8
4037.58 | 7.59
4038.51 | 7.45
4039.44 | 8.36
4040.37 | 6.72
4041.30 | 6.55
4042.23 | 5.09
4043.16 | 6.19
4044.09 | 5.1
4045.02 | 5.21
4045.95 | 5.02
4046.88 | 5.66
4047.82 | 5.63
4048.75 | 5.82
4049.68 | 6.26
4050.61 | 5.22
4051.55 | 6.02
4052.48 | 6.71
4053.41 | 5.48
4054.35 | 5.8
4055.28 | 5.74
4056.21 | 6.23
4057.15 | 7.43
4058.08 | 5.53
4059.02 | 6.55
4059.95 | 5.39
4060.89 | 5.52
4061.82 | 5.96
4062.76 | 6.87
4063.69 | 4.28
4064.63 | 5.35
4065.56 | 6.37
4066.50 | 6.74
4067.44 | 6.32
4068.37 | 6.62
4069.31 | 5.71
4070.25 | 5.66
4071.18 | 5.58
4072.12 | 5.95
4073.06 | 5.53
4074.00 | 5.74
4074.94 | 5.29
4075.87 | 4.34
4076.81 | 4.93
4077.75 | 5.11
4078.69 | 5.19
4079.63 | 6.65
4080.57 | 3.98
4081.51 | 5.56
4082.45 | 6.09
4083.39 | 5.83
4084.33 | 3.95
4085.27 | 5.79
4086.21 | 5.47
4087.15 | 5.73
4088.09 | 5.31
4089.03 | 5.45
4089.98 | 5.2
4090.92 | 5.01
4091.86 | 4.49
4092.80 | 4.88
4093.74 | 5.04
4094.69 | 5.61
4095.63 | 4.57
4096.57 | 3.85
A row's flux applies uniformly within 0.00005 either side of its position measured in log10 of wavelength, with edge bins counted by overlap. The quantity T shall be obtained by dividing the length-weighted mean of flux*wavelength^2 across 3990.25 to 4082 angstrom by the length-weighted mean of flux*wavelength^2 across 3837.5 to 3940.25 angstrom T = 1.26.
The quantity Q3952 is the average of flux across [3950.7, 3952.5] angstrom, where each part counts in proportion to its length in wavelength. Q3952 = 5.61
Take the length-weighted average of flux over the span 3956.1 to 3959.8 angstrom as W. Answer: 5.76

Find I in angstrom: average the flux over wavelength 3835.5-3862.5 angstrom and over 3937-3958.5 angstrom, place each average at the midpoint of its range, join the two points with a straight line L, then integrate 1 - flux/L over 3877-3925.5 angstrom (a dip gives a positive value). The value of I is 7.0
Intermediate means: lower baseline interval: 5.29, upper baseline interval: 5.79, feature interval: 4.77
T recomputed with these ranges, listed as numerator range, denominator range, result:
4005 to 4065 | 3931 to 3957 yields 1.17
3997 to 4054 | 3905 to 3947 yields 1.18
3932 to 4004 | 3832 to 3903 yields 1.10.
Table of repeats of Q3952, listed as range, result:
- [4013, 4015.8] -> 6.33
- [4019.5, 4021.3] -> 7.36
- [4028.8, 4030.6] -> 7.17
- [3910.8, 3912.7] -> 5.75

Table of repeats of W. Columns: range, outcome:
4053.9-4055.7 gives 5.78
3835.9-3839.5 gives 3.48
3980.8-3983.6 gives 5.08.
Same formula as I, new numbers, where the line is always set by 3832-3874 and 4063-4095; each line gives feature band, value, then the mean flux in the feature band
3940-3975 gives 3.7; 4.85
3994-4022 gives -4.2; 6.24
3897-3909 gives 1.0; 4.95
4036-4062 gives -3.4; 6.14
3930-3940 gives 1.5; 4.6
